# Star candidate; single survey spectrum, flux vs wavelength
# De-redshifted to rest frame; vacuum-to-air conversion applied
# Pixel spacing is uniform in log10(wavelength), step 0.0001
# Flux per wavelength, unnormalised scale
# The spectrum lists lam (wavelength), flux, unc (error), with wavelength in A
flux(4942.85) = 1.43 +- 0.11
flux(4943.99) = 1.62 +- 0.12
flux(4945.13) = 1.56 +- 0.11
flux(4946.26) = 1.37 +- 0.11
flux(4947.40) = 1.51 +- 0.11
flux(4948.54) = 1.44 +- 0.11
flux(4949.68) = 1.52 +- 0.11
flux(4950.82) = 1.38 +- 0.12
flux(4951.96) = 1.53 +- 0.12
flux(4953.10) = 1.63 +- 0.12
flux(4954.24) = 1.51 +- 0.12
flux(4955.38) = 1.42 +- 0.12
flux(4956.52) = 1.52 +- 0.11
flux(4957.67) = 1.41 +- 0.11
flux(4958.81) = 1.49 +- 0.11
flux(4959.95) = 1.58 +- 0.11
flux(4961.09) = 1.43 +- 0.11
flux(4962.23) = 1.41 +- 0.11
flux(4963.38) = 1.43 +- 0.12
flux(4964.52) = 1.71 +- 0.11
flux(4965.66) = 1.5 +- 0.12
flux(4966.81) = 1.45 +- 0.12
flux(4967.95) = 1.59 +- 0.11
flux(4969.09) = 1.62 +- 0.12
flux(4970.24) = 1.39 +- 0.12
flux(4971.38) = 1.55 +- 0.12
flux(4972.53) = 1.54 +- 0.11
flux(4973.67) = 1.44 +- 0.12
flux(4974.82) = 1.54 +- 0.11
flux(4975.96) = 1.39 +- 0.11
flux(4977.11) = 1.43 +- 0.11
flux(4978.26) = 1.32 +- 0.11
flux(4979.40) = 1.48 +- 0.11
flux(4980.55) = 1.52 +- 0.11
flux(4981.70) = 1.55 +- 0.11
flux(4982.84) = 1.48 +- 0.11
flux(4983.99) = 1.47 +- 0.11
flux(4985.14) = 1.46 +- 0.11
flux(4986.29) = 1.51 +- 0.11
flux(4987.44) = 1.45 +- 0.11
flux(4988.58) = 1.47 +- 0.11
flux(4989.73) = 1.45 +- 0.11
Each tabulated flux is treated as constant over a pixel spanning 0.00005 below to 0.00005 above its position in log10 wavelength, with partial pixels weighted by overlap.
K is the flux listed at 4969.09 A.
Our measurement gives 1.62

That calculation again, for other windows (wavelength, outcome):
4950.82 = 1.38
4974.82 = 1.54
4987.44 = 1.45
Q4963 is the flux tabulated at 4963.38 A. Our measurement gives 1.43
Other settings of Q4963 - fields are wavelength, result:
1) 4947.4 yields 1.51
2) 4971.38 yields 1.55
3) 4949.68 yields 1.52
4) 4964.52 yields 1.71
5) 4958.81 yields 1.49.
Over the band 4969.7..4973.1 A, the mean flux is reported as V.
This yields 1.5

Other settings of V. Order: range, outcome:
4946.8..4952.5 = 1.47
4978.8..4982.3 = 1.52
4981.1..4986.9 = 1.49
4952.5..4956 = 1.52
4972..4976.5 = 1.48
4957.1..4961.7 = 1.48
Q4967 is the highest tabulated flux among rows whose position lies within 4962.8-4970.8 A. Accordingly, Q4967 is 1.71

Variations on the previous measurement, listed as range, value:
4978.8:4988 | 1.55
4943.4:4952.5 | 1.62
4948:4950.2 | 1.52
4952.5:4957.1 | 1.63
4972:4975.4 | 1.54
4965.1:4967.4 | 1.5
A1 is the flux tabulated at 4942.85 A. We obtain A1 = 1.43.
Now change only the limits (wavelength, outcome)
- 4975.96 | 1.39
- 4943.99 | 1.62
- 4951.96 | 1.53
